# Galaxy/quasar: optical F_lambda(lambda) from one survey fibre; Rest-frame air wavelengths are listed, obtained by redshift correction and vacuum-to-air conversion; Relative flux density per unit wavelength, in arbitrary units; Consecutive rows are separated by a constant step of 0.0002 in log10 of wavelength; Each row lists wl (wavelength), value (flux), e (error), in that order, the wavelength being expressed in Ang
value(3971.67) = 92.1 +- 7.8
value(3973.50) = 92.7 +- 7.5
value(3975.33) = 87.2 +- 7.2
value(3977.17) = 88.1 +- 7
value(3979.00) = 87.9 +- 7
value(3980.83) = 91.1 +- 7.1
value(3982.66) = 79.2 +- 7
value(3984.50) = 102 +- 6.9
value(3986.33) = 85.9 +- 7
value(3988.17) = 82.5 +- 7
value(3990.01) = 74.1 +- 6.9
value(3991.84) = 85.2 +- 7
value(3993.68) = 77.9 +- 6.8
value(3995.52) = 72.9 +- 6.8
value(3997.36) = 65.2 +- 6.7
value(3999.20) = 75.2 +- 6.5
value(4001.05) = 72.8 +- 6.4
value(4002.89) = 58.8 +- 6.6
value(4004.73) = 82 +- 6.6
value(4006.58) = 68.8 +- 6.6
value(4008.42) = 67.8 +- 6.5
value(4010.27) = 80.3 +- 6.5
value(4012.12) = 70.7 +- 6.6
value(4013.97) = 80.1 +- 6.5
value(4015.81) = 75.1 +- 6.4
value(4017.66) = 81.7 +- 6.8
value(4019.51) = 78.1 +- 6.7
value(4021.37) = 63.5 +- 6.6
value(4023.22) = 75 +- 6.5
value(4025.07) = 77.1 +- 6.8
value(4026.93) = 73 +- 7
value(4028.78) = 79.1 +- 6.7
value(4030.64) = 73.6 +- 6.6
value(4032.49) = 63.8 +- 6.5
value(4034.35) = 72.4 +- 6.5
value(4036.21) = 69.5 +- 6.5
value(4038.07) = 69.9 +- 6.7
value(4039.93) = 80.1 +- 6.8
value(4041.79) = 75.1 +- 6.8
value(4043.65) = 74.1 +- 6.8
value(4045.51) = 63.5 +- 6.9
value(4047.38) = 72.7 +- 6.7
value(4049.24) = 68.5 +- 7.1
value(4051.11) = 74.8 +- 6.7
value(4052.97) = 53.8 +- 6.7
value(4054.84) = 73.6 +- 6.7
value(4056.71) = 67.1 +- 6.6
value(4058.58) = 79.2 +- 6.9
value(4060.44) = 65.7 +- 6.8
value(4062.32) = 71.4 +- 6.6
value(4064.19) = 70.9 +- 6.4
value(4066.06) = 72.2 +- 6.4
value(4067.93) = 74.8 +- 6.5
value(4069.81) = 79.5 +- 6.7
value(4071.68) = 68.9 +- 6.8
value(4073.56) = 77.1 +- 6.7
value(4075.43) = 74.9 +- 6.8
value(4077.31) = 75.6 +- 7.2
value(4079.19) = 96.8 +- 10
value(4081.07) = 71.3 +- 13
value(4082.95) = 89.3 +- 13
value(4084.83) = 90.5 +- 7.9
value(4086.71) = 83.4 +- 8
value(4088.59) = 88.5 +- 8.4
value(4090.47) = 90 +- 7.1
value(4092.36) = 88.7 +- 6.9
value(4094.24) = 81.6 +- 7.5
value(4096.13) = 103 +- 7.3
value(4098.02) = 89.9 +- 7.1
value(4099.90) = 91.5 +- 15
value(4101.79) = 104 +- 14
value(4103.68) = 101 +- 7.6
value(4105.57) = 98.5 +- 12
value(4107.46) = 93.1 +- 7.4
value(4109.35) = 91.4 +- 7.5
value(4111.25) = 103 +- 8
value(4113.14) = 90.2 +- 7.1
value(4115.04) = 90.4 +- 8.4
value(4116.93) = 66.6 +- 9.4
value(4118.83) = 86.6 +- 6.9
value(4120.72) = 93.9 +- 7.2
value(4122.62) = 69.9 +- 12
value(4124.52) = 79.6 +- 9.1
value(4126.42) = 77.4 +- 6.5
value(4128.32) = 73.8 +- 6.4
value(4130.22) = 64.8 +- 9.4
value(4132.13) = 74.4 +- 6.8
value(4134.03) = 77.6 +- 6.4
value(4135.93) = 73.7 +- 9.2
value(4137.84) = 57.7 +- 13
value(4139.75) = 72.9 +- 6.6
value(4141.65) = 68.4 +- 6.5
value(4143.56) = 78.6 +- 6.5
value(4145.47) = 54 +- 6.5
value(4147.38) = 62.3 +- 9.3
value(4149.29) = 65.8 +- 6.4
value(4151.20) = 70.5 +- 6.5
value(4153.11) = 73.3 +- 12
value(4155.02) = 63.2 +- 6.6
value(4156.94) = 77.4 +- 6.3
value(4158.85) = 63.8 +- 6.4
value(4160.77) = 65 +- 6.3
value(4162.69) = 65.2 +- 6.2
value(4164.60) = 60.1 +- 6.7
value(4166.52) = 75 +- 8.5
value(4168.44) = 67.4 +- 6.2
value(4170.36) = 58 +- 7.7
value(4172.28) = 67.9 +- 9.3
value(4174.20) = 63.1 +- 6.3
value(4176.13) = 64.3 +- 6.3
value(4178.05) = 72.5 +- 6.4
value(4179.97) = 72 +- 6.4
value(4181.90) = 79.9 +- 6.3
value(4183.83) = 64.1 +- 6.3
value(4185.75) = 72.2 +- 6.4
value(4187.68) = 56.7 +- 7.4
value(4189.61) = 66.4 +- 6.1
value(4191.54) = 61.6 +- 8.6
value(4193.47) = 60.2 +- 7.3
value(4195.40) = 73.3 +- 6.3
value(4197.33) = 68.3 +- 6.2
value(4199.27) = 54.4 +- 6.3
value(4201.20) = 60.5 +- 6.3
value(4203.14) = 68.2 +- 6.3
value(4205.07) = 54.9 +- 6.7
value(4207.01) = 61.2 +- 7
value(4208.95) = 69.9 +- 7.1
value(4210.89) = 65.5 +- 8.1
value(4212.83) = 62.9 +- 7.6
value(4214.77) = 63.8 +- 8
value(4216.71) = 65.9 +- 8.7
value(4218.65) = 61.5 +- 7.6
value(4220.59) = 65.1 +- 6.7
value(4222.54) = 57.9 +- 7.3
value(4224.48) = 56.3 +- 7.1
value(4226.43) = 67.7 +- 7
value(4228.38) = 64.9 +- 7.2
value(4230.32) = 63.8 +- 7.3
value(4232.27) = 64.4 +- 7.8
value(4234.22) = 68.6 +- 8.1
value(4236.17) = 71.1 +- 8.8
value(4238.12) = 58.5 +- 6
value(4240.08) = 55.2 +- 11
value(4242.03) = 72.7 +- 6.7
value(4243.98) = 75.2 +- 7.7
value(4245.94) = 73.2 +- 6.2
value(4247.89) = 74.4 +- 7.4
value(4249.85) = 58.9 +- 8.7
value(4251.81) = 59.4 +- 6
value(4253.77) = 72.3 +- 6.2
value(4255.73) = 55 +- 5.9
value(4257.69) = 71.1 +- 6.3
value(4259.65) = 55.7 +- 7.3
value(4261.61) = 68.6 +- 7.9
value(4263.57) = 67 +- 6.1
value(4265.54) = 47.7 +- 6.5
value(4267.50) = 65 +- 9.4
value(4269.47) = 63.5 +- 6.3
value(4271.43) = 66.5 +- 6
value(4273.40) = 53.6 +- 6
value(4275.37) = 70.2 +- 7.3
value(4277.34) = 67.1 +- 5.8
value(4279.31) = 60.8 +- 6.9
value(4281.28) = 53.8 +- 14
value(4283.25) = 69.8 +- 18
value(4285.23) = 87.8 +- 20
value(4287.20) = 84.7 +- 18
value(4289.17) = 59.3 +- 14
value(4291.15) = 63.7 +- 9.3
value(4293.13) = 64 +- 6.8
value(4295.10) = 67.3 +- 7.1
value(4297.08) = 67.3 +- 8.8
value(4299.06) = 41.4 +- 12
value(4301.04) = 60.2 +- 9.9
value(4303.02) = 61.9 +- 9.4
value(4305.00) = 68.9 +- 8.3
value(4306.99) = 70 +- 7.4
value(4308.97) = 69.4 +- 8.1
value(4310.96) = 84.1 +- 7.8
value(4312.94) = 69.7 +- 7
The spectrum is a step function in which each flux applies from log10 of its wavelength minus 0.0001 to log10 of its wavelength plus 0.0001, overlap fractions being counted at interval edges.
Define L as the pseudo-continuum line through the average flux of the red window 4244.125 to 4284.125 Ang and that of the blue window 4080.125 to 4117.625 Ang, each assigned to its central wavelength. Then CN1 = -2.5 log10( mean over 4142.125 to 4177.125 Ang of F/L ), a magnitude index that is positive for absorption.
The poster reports 0.21 mag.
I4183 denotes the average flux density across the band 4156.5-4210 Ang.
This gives 65.7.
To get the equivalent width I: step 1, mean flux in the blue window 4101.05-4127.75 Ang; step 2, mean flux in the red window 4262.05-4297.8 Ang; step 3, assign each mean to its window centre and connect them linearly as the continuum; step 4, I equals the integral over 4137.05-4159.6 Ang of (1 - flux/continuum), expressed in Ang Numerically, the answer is 4.4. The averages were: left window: 88.6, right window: 65.6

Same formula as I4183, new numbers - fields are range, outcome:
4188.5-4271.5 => 64.1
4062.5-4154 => 80.6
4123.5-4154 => 70.3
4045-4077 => 71.3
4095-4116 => 95.8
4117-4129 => 79.4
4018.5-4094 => 75.3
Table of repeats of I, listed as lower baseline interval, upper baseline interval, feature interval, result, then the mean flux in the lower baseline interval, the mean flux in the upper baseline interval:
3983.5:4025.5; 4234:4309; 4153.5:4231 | 3.7 Ang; 76.2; 65.1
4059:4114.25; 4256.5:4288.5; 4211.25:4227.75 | 2.0 Ang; 85.4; 65.7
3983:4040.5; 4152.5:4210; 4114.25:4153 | -2.4 Ang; 75.3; 65.9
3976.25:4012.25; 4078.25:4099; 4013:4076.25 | 8.4 Ang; 78.6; 88.5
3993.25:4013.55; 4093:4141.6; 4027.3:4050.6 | 1.2 Ang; 72.1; 84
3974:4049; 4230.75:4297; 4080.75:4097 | -3.3 Ang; 76.3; 65.6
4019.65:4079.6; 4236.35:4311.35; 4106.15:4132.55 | -4.7 Ang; 72.6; 65.3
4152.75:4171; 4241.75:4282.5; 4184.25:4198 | 0.1 Ang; 66.8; 64.3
